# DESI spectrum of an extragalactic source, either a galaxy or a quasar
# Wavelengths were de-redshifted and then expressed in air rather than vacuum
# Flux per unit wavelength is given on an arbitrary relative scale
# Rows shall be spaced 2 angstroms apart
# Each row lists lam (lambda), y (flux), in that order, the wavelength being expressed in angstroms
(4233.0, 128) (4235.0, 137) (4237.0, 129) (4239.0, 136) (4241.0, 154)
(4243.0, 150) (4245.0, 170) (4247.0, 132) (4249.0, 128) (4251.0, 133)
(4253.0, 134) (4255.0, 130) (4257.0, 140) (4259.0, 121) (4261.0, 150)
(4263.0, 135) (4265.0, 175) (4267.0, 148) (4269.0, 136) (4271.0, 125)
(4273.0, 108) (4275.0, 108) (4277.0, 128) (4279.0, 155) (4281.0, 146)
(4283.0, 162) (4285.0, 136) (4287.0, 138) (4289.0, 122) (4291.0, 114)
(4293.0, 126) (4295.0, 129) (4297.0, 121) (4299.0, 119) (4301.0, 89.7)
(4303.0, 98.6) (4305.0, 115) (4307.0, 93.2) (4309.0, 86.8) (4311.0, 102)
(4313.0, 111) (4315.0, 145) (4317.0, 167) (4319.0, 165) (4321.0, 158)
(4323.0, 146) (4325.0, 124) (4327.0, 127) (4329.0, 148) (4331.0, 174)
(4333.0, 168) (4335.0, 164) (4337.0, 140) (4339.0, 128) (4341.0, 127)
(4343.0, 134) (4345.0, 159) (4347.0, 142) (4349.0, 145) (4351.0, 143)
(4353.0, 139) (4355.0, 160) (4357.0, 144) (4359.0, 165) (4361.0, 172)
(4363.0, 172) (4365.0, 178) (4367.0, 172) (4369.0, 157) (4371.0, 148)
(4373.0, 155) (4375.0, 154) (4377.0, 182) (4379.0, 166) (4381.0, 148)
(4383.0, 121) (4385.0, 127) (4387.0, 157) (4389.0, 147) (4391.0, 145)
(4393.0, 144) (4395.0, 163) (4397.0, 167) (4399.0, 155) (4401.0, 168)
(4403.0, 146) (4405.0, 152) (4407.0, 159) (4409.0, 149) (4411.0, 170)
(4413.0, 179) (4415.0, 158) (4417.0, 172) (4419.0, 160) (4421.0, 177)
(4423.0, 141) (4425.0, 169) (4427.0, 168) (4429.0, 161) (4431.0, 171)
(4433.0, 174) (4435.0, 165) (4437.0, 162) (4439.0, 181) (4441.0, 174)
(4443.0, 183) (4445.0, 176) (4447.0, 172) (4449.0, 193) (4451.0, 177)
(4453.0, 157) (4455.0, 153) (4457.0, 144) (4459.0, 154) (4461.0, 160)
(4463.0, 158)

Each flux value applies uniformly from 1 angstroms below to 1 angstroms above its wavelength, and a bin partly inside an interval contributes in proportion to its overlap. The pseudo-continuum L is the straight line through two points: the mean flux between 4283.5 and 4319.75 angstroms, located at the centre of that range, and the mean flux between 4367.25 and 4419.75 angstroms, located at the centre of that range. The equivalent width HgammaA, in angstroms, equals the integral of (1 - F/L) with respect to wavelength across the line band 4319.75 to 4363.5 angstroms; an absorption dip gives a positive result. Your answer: -4.0 angstroms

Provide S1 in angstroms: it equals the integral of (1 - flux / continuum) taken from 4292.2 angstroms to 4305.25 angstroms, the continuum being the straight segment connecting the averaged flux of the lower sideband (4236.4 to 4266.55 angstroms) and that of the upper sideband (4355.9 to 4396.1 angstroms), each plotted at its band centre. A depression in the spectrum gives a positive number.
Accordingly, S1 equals 2.9 angstroms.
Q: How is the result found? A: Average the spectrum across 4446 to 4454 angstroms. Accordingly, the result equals 175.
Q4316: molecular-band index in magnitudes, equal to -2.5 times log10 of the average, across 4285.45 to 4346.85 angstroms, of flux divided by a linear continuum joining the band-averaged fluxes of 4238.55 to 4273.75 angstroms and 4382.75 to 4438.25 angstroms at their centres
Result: 0.12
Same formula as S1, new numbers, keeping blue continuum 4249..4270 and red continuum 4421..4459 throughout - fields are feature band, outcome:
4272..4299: 2.6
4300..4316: 4.6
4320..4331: 0.5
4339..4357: 1.2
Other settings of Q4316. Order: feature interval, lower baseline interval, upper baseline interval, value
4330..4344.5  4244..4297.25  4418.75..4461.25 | 0.00 mag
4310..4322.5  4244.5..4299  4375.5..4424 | 0.01 mag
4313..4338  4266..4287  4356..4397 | -0.04 mag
